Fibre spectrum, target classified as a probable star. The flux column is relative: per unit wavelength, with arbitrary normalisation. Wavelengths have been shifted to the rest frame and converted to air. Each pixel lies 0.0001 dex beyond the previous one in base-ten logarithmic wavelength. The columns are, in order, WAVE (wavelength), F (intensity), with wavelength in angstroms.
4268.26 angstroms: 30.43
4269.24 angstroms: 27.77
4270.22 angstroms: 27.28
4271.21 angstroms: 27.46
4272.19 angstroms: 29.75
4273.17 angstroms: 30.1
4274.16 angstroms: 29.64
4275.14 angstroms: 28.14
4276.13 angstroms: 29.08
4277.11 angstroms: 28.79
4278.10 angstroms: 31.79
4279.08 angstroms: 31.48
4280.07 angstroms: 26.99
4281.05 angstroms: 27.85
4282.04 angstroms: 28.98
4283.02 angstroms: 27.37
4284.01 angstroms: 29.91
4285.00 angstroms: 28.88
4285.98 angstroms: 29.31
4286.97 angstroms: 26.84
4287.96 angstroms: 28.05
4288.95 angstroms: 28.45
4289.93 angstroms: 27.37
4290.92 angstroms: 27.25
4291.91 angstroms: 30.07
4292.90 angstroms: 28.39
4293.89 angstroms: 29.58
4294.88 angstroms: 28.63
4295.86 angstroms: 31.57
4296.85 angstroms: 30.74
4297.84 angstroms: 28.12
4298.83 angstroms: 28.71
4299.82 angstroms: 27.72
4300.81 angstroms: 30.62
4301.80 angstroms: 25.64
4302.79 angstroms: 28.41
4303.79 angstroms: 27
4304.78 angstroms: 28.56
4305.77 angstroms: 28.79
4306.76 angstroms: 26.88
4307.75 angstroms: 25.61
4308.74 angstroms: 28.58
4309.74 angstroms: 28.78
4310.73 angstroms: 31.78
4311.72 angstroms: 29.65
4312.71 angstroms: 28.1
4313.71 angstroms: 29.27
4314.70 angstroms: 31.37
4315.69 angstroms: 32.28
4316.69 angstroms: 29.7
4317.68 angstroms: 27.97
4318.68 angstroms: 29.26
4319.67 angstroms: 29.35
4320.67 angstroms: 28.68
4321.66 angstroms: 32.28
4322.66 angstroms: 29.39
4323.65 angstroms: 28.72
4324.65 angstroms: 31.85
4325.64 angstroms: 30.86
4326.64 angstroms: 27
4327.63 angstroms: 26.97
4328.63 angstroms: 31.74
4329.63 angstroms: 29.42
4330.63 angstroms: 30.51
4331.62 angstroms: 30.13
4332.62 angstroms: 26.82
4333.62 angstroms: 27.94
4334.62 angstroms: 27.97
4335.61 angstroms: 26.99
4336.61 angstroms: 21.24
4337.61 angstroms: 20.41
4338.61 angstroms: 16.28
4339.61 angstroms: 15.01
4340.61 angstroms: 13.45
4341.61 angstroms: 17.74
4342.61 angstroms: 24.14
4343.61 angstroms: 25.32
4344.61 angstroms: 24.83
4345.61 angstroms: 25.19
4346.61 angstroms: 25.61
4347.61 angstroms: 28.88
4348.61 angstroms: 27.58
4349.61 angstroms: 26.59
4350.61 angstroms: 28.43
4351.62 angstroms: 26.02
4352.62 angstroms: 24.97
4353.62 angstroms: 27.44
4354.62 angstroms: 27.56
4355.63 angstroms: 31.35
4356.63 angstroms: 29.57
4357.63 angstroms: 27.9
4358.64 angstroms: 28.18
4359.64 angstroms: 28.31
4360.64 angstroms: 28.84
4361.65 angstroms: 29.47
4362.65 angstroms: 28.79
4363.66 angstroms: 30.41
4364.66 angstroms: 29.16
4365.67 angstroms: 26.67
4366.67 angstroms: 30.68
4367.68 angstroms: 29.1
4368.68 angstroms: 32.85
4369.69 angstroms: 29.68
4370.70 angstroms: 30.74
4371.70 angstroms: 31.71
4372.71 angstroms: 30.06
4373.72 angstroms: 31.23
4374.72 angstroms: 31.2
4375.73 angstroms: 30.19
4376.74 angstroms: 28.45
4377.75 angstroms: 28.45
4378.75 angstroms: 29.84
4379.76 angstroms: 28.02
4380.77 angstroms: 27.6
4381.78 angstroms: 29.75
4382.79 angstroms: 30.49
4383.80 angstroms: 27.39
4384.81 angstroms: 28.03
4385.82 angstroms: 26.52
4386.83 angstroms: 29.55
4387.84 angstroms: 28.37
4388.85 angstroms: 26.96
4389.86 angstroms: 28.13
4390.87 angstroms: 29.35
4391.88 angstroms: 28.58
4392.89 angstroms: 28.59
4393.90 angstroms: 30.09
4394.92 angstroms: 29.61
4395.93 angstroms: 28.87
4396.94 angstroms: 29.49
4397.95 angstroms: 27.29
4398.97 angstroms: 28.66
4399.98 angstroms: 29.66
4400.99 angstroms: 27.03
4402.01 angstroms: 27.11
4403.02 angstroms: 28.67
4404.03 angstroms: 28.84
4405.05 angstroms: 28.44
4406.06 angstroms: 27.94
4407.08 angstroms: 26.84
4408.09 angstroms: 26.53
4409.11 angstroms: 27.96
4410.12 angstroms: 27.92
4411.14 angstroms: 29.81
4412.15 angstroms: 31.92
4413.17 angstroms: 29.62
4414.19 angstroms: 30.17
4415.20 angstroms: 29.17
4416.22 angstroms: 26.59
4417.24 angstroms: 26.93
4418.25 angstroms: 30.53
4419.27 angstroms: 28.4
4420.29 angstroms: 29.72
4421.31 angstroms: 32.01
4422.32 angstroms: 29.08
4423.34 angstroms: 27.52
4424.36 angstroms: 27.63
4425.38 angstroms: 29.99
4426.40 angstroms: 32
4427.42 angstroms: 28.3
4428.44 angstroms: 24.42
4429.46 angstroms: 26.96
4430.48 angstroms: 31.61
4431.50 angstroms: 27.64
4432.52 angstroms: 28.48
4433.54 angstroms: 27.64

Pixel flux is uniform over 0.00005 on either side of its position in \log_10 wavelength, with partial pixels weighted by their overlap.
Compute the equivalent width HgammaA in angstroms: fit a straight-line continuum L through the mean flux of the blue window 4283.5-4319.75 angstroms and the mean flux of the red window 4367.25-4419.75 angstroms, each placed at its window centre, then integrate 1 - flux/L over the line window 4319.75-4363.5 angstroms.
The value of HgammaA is 3.3 angstroms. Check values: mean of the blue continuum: 28.8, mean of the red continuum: 28.9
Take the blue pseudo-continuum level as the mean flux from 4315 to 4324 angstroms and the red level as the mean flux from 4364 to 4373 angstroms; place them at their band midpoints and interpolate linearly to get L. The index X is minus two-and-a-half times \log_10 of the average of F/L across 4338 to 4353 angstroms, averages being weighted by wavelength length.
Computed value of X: 0.273 mag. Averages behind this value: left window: 29.8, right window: 30.1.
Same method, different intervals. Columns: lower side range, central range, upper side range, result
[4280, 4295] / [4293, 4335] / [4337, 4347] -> -0.19 mag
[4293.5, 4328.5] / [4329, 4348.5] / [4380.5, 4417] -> 0.19 mag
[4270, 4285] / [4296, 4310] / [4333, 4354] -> -0.05 mag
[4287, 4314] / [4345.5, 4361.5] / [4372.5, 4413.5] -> 0.04 mag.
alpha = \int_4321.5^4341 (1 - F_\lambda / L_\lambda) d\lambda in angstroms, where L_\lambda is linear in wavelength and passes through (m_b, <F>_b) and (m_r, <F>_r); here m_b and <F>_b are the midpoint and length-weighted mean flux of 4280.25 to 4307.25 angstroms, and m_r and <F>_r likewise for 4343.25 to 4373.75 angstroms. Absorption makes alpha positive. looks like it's 1.55 angstroms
